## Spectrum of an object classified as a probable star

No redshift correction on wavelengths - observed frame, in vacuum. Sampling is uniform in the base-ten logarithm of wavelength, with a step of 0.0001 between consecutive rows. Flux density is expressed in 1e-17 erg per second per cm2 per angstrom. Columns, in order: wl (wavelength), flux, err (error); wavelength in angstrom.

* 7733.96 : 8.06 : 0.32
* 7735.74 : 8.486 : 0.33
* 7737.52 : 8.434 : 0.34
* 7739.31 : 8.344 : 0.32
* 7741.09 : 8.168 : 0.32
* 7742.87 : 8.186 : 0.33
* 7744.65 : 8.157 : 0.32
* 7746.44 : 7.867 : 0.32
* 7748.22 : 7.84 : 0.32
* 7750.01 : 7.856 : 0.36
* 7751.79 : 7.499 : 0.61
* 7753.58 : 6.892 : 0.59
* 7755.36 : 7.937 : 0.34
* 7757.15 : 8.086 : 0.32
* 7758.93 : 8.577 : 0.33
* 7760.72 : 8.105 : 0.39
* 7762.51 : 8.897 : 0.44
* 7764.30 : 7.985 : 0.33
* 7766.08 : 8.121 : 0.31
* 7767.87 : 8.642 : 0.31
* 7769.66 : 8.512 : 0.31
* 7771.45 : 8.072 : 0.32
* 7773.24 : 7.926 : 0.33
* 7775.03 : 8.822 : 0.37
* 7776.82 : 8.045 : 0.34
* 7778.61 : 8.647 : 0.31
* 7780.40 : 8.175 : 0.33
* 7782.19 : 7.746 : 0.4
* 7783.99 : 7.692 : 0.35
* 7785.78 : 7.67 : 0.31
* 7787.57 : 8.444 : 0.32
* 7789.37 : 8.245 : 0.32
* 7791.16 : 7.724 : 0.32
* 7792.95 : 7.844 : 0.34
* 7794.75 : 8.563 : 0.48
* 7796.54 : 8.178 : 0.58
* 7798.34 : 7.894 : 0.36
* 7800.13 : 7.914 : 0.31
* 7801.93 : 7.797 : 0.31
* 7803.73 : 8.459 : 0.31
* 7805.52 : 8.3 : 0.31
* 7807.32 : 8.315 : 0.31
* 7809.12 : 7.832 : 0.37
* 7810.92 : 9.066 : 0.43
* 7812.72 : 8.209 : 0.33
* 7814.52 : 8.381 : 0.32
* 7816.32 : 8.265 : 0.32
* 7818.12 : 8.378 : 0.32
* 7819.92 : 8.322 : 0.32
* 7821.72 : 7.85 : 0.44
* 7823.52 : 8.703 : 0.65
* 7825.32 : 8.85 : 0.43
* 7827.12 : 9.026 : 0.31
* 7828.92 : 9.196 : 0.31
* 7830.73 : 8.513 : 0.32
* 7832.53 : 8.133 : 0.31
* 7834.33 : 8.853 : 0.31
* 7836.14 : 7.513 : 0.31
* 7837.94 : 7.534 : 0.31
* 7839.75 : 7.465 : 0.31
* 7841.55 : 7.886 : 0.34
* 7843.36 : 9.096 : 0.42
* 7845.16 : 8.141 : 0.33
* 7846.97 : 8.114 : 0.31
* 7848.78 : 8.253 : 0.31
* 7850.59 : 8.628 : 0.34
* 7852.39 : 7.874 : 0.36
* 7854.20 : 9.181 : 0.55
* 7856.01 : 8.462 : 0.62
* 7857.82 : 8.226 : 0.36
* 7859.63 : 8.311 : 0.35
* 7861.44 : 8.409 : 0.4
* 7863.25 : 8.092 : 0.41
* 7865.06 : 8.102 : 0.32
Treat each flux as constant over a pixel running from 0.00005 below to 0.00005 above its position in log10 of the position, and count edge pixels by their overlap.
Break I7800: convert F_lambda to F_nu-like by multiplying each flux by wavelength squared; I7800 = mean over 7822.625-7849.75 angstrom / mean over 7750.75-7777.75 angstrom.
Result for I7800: 1.04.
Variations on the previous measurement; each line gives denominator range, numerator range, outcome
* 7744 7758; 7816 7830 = 1.13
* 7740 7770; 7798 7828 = 1.05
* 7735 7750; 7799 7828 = 1.04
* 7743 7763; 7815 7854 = 1.07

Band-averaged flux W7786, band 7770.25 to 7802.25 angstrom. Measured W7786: 8.09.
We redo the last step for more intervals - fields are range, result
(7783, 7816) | 8.14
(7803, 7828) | 8.43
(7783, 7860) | 8.26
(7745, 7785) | 8.09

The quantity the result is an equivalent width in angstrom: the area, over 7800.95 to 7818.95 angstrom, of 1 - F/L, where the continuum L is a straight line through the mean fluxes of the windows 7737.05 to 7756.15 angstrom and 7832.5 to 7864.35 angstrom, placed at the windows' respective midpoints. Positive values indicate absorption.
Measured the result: -0.4 angstrom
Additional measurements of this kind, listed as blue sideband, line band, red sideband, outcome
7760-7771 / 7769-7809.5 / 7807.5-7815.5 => 1.2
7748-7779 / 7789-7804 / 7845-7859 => 0.3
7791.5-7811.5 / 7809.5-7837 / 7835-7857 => -1.0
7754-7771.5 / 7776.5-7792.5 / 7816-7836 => 0.6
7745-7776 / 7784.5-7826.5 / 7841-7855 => 0.1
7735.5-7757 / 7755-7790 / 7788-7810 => -0.9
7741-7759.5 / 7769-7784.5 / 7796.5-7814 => -0.3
